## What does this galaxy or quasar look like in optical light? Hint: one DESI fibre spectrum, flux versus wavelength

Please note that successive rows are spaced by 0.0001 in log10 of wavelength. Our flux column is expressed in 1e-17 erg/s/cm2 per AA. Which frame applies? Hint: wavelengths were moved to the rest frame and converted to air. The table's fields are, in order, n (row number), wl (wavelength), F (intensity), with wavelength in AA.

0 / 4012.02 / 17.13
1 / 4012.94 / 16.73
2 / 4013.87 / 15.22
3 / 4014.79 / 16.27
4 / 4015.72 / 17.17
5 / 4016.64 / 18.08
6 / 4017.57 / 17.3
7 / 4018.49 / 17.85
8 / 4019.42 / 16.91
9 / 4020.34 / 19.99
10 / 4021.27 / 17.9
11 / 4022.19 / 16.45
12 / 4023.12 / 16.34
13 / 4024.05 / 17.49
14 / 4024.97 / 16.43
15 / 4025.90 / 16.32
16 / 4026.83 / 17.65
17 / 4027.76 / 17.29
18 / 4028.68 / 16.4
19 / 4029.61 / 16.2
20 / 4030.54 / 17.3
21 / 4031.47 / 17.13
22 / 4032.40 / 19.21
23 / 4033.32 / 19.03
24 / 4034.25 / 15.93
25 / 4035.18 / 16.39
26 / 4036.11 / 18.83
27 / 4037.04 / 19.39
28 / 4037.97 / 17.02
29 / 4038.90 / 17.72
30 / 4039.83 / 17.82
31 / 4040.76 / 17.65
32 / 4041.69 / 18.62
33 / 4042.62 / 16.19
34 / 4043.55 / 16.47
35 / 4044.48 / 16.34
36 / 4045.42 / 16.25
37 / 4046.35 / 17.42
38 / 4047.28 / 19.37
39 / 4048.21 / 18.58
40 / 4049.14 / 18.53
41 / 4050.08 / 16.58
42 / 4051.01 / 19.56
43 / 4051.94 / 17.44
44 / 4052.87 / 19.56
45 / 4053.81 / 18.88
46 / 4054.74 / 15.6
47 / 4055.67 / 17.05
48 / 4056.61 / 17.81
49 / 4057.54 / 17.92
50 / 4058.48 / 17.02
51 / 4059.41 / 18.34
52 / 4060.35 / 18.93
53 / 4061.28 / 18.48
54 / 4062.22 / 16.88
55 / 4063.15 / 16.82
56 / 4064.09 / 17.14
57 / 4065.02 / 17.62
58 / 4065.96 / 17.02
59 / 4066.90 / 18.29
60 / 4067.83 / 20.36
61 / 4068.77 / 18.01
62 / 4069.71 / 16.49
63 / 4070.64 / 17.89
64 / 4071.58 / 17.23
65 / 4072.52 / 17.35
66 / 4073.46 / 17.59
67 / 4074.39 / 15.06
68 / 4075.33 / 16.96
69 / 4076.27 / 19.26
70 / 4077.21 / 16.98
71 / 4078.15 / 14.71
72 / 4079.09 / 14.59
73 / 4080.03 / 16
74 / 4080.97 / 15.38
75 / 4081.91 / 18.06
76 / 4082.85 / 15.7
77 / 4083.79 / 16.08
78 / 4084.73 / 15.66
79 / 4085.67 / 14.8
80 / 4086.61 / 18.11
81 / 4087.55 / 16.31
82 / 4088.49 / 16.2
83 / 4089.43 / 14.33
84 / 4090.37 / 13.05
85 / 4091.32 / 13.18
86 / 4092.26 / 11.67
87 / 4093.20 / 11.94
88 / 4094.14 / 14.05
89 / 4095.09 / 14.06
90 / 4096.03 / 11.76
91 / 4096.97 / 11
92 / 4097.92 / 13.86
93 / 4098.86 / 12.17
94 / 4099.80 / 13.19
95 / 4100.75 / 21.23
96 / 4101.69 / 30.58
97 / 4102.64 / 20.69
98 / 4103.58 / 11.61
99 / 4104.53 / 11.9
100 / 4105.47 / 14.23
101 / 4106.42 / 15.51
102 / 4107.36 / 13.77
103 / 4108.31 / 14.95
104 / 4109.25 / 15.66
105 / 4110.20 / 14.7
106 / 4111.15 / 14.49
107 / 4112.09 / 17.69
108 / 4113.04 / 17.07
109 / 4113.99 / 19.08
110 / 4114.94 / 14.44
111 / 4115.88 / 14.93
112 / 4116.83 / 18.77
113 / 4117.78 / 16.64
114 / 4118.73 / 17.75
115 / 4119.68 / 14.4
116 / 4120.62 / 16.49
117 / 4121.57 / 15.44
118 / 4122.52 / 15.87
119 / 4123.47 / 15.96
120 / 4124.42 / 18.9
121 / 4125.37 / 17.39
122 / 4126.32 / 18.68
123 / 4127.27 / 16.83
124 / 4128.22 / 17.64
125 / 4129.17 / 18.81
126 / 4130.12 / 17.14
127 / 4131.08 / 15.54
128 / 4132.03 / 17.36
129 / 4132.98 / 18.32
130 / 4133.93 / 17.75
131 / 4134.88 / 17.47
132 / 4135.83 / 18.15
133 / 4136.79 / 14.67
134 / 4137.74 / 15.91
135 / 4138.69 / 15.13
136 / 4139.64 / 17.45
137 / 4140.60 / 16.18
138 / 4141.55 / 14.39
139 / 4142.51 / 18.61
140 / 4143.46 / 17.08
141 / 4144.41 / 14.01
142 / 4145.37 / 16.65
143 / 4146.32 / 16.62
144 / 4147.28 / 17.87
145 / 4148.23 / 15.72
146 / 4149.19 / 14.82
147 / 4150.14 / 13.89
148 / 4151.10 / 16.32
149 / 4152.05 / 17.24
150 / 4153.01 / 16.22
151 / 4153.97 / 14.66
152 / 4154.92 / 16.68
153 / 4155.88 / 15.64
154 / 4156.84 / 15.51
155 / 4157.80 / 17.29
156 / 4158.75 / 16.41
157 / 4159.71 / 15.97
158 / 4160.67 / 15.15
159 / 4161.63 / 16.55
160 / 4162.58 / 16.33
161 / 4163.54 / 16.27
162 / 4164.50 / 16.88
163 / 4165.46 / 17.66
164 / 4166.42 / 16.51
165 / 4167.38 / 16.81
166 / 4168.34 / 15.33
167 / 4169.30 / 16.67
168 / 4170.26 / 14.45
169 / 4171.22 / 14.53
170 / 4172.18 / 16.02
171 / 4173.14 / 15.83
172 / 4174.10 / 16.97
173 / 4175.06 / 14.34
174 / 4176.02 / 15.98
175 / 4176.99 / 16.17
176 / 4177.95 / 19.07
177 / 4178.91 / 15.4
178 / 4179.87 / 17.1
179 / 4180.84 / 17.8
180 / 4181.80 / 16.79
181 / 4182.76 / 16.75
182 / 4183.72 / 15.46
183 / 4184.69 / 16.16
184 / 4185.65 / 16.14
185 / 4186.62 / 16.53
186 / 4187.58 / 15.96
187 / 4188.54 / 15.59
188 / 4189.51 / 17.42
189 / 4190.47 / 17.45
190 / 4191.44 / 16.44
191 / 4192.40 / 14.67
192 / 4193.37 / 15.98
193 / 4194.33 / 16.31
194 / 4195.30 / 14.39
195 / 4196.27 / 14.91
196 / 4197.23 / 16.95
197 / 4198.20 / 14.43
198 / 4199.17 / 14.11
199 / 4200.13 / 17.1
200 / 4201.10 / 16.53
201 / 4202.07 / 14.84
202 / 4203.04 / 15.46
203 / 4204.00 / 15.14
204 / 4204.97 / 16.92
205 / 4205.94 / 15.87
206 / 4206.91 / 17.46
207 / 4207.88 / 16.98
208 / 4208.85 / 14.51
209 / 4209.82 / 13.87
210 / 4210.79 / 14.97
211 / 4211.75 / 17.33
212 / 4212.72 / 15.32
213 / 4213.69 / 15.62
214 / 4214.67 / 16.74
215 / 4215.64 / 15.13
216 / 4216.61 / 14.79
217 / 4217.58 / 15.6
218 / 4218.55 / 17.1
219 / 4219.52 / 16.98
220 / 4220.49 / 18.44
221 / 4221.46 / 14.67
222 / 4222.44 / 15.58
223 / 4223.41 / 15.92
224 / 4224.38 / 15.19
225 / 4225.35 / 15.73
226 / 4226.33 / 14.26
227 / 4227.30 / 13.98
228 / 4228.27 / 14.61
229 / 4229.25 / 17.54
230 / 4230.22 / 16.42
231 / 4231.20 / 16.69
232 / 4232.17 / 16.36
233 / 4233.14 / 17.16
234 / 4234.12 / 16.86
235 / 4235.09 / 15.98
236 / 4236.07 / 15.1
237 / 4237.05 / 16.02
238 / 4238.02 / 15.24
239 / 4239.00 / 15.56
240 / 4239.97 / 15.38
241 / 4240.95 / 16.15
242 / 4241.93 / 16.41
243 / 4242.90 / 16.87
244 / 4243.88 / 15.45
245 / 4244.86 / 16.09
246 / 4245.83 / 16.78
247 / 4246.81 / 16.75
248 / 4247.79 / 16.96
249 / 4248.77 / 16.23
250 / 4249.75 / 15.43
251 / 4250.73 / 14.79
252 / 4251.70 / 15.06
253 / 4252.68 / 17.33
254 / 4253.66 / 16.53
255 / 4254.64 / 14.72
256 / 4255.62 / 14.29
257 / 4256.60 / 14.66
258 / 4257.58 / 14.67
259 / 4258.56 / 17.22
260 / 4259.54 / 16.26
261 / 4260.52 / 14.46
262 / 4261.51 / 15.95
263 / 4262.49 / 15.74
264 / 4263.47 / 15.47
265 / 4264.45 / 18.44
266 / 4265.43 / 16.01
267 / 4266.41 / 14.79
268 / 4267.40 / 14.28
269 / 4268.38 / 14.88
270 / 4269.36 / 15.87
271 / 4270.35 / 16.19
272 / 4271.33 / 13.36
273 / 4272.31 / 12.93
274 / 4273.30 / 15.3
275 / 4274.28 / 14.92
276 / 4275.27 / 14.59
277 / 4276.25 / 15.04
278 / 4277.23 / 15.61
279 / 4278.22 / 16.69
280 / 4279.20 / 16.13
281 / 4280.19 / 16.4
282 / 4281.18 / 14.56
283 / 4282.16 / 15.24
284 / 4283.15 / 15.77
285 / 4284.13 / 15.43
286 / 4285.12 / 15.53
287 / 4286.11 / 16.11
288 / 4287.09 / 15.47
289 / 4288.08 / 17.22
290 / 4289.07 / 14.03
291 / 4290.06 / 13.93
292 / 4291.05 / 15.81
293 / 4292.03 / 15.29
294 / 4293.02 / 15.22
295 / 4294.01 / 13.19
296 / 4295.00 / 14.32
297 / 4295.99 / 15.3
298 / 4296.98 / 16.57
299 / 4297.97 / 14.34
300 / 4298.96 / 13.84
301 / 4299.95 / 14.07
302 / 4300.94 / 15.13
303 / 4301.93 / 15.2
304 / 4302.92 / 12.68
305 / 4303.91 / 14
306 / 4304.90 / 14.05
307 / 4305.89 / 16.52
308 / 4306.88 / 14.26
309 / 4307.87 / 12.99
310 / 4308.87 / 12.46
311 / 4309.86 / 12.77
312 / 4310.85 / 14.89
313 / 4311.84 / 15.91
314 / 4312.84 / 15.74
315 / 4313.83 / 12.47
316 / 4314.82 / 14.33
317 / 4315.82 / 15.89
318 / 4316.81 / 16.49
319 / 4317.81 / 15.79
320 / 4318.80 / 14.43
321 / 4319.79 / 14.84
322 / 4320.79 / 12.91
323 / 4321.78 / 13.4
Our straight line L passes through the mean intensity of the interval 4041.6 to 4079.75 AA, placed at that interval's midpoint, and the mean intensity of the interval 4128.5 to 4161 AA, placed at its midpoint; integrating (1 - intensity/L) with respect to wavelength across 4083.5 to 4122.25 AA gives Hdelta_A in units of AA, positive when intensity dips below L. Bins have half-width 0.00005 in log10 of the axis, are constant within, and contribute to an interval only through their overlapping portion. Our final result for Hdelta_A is 3.4 AA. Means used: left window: 17.5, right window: 16.4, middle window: 15.5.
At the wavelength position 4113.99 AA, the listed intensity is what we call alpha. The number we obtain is 19.08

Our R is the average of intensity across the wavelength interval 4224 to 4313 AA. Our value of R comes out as 15.4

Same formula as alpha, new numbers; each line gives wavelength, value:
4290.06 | 13.93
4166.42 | 16.51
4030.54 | 17.3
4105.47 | 14.23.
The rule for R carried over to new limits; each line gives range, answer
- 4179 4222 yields 16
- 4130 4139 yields 16.8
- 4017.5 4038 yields 17.4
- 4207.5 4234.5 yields 15.9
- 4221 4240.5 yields 15.7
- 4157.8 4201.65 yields 16.2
